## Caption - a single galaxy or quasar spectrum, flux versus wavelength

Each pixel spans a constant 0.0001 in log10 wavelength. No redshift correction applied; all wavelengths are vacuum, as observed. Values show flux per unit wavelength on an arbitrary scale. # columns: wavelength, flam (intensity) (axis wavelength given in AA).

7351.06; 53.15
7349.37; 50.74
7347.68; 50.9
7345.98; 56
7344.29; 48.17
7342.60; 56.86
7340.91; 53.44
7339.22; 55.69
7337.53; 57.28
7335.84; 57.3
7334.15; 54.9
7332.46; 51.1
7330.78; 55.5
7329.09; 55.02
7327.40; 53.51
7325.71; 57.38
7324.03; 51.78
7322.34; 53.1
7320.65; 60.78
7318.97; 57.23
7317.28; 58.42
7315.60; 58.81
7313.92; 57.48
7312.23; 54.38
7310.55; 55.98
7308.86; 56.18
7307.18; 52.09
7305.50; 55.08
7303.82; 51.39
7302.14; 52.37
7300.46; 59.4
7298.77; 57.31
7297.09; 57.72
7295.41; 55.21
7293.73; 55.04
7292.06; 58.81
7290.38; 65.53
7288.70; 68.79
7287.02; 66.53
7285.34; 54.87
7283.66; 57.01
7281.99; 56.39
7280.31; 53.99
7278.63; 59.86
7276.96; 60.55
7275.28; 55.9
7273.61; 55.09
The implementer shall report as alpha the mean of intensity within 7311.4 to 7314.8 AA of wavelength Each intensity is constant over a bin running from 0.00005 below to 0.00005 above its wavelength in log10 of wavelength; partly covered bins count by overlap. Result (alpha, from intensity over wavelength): 55.9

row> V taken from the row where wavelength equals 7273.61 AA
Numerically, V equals 55.09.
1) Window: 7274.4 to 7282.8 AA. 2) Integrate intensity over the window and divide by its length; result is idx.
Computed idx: 57.3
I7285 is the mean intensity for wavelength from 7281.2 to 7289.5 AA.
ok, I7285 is 60.7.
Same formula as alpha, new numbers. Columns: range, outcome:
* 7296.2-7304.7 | 55.6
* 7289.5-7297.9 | 58.6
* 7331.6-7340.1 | 55.3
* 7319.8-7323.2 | 56.9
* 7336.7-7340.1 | 56.4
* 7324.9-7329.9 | 55.2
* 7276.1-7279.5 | 60.1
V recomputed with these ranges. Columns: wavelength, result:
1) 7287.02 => 66.53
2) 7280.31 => 53.99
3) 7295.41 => 55.21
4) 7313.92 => 57.48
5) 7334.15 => 54.9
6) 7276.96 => 60.55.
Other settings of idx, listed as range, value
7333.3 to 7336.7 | 56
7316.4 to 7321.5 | 58.8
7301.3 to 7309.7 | 53.5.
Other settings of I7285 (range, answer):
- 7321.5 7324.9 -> 52.5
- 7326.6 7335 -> 54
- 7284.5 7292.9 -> 62.9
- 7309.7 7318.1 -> 57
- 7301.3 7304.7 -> 52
